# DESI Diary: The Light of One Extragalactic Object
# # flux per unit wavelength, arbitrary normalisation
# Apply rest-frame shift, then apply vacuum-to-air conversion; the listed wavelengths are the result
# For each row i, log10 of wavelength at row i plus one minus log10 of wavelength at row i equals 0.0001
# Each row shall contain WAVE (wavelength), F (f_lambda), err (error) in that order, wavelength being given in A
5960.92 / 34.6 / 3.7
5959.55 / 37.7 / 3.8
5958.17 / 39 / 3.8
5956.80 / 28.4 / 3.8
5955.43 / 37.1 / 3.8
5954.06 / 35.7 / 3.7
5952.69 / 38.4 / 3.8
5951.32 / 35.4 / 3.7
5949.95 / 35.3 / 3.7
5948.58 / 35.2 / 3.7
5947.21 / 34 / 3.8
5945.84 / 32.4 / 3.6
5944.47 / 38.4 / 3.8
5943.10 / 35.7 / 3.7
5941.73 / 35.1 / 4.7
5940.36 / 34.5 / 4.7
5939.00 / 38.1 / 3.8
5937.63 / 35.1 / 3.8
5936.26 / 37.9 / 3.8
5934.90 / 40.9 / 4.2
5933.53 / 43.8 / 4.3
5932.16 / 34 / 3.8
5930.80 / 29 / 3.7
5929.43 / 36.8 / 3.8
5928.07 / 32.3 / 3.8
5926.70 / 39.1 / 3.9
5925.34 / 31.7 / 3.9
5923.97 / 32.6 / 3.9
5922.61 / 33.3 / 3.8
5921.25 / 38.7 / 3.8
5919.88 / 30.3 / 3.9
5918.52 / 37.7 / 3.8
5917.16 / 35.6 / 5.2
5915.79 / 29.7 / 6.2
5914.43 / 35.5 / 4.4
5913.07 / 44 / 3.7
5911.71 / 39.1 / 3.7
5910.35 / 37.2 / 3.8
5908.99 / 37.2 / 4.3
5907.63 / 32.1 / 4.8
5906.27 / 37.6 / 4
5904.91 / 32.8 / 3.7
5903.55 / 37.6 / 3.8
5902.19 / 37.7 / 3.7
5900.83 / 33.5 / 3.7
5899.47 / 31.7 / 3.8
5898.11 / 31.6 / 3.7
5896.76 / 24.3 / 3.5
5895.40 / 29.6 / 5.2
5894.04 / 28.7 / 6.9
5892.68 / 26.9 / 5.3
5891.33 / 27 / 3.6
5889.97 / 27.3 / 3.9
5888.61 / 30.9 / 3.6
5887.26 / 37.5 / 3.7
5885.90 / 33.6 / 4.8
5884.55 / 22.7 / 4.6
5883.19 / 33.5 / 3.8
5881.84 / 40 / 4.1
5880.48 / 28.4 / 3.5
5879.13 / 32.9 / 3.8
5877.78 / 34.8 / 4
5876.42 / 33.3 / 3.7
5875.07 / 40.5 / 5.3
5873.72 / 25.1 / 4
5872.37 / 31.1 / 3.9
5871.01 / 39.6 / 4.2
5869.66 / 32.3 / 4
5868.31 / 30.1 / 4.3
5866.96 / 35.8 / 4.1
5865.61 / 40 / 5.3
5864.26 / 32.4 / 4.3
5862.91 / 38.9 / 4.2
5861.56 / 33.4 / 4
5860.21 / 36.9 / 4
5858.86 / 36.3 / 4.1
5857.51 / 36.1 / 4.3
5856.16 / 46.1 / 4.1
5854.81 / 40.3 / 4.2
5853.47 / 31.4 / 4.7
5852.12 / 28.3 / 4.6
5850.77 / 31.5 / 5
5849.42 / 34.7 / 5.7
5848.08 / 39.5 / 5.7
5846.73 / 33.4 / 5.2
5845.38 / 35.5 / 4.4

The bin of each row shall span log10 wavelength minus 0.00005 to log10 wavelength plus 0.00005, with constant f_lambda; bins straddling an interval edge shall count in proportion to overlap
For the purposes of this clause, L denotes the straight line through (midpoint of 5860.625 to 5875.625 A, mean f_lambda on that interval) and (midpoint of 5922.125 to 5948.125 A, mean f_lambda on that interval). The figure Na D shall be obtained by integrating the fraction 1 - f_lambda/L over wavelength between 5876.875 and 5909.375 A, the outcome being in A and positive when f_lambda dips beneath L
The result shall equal 2.6 A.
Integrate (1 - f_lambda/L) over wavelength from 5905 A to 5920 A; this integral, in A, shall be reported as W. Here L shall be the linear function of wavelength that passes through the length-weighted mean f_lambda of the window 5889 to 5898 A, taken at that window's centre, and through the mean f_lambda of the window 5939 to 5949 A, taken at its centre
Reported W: -2.74 A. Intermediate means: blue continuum 27.7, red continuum 35.2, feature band 36.1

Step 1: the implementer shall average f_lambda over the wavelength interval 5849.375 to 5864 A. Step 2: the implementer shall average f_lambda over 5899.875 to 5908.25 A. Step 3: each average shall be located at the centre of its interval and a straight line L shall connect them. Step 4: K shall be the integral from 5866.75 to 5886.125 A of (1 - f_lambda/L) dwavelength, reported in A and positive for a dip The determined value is 1.5 A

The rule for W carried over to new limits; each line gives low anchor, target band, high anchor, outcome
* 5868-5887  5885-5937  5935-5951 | 0.5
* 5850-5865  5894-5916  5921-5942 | 0.8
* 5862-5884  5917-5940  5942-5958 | -0.5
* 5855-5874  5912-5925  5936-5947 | 0.1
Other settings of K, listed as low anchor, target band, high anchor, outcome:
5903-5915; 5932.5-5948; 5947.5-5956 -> -0.2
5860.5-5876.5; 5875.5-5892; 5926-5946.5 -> 1.4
